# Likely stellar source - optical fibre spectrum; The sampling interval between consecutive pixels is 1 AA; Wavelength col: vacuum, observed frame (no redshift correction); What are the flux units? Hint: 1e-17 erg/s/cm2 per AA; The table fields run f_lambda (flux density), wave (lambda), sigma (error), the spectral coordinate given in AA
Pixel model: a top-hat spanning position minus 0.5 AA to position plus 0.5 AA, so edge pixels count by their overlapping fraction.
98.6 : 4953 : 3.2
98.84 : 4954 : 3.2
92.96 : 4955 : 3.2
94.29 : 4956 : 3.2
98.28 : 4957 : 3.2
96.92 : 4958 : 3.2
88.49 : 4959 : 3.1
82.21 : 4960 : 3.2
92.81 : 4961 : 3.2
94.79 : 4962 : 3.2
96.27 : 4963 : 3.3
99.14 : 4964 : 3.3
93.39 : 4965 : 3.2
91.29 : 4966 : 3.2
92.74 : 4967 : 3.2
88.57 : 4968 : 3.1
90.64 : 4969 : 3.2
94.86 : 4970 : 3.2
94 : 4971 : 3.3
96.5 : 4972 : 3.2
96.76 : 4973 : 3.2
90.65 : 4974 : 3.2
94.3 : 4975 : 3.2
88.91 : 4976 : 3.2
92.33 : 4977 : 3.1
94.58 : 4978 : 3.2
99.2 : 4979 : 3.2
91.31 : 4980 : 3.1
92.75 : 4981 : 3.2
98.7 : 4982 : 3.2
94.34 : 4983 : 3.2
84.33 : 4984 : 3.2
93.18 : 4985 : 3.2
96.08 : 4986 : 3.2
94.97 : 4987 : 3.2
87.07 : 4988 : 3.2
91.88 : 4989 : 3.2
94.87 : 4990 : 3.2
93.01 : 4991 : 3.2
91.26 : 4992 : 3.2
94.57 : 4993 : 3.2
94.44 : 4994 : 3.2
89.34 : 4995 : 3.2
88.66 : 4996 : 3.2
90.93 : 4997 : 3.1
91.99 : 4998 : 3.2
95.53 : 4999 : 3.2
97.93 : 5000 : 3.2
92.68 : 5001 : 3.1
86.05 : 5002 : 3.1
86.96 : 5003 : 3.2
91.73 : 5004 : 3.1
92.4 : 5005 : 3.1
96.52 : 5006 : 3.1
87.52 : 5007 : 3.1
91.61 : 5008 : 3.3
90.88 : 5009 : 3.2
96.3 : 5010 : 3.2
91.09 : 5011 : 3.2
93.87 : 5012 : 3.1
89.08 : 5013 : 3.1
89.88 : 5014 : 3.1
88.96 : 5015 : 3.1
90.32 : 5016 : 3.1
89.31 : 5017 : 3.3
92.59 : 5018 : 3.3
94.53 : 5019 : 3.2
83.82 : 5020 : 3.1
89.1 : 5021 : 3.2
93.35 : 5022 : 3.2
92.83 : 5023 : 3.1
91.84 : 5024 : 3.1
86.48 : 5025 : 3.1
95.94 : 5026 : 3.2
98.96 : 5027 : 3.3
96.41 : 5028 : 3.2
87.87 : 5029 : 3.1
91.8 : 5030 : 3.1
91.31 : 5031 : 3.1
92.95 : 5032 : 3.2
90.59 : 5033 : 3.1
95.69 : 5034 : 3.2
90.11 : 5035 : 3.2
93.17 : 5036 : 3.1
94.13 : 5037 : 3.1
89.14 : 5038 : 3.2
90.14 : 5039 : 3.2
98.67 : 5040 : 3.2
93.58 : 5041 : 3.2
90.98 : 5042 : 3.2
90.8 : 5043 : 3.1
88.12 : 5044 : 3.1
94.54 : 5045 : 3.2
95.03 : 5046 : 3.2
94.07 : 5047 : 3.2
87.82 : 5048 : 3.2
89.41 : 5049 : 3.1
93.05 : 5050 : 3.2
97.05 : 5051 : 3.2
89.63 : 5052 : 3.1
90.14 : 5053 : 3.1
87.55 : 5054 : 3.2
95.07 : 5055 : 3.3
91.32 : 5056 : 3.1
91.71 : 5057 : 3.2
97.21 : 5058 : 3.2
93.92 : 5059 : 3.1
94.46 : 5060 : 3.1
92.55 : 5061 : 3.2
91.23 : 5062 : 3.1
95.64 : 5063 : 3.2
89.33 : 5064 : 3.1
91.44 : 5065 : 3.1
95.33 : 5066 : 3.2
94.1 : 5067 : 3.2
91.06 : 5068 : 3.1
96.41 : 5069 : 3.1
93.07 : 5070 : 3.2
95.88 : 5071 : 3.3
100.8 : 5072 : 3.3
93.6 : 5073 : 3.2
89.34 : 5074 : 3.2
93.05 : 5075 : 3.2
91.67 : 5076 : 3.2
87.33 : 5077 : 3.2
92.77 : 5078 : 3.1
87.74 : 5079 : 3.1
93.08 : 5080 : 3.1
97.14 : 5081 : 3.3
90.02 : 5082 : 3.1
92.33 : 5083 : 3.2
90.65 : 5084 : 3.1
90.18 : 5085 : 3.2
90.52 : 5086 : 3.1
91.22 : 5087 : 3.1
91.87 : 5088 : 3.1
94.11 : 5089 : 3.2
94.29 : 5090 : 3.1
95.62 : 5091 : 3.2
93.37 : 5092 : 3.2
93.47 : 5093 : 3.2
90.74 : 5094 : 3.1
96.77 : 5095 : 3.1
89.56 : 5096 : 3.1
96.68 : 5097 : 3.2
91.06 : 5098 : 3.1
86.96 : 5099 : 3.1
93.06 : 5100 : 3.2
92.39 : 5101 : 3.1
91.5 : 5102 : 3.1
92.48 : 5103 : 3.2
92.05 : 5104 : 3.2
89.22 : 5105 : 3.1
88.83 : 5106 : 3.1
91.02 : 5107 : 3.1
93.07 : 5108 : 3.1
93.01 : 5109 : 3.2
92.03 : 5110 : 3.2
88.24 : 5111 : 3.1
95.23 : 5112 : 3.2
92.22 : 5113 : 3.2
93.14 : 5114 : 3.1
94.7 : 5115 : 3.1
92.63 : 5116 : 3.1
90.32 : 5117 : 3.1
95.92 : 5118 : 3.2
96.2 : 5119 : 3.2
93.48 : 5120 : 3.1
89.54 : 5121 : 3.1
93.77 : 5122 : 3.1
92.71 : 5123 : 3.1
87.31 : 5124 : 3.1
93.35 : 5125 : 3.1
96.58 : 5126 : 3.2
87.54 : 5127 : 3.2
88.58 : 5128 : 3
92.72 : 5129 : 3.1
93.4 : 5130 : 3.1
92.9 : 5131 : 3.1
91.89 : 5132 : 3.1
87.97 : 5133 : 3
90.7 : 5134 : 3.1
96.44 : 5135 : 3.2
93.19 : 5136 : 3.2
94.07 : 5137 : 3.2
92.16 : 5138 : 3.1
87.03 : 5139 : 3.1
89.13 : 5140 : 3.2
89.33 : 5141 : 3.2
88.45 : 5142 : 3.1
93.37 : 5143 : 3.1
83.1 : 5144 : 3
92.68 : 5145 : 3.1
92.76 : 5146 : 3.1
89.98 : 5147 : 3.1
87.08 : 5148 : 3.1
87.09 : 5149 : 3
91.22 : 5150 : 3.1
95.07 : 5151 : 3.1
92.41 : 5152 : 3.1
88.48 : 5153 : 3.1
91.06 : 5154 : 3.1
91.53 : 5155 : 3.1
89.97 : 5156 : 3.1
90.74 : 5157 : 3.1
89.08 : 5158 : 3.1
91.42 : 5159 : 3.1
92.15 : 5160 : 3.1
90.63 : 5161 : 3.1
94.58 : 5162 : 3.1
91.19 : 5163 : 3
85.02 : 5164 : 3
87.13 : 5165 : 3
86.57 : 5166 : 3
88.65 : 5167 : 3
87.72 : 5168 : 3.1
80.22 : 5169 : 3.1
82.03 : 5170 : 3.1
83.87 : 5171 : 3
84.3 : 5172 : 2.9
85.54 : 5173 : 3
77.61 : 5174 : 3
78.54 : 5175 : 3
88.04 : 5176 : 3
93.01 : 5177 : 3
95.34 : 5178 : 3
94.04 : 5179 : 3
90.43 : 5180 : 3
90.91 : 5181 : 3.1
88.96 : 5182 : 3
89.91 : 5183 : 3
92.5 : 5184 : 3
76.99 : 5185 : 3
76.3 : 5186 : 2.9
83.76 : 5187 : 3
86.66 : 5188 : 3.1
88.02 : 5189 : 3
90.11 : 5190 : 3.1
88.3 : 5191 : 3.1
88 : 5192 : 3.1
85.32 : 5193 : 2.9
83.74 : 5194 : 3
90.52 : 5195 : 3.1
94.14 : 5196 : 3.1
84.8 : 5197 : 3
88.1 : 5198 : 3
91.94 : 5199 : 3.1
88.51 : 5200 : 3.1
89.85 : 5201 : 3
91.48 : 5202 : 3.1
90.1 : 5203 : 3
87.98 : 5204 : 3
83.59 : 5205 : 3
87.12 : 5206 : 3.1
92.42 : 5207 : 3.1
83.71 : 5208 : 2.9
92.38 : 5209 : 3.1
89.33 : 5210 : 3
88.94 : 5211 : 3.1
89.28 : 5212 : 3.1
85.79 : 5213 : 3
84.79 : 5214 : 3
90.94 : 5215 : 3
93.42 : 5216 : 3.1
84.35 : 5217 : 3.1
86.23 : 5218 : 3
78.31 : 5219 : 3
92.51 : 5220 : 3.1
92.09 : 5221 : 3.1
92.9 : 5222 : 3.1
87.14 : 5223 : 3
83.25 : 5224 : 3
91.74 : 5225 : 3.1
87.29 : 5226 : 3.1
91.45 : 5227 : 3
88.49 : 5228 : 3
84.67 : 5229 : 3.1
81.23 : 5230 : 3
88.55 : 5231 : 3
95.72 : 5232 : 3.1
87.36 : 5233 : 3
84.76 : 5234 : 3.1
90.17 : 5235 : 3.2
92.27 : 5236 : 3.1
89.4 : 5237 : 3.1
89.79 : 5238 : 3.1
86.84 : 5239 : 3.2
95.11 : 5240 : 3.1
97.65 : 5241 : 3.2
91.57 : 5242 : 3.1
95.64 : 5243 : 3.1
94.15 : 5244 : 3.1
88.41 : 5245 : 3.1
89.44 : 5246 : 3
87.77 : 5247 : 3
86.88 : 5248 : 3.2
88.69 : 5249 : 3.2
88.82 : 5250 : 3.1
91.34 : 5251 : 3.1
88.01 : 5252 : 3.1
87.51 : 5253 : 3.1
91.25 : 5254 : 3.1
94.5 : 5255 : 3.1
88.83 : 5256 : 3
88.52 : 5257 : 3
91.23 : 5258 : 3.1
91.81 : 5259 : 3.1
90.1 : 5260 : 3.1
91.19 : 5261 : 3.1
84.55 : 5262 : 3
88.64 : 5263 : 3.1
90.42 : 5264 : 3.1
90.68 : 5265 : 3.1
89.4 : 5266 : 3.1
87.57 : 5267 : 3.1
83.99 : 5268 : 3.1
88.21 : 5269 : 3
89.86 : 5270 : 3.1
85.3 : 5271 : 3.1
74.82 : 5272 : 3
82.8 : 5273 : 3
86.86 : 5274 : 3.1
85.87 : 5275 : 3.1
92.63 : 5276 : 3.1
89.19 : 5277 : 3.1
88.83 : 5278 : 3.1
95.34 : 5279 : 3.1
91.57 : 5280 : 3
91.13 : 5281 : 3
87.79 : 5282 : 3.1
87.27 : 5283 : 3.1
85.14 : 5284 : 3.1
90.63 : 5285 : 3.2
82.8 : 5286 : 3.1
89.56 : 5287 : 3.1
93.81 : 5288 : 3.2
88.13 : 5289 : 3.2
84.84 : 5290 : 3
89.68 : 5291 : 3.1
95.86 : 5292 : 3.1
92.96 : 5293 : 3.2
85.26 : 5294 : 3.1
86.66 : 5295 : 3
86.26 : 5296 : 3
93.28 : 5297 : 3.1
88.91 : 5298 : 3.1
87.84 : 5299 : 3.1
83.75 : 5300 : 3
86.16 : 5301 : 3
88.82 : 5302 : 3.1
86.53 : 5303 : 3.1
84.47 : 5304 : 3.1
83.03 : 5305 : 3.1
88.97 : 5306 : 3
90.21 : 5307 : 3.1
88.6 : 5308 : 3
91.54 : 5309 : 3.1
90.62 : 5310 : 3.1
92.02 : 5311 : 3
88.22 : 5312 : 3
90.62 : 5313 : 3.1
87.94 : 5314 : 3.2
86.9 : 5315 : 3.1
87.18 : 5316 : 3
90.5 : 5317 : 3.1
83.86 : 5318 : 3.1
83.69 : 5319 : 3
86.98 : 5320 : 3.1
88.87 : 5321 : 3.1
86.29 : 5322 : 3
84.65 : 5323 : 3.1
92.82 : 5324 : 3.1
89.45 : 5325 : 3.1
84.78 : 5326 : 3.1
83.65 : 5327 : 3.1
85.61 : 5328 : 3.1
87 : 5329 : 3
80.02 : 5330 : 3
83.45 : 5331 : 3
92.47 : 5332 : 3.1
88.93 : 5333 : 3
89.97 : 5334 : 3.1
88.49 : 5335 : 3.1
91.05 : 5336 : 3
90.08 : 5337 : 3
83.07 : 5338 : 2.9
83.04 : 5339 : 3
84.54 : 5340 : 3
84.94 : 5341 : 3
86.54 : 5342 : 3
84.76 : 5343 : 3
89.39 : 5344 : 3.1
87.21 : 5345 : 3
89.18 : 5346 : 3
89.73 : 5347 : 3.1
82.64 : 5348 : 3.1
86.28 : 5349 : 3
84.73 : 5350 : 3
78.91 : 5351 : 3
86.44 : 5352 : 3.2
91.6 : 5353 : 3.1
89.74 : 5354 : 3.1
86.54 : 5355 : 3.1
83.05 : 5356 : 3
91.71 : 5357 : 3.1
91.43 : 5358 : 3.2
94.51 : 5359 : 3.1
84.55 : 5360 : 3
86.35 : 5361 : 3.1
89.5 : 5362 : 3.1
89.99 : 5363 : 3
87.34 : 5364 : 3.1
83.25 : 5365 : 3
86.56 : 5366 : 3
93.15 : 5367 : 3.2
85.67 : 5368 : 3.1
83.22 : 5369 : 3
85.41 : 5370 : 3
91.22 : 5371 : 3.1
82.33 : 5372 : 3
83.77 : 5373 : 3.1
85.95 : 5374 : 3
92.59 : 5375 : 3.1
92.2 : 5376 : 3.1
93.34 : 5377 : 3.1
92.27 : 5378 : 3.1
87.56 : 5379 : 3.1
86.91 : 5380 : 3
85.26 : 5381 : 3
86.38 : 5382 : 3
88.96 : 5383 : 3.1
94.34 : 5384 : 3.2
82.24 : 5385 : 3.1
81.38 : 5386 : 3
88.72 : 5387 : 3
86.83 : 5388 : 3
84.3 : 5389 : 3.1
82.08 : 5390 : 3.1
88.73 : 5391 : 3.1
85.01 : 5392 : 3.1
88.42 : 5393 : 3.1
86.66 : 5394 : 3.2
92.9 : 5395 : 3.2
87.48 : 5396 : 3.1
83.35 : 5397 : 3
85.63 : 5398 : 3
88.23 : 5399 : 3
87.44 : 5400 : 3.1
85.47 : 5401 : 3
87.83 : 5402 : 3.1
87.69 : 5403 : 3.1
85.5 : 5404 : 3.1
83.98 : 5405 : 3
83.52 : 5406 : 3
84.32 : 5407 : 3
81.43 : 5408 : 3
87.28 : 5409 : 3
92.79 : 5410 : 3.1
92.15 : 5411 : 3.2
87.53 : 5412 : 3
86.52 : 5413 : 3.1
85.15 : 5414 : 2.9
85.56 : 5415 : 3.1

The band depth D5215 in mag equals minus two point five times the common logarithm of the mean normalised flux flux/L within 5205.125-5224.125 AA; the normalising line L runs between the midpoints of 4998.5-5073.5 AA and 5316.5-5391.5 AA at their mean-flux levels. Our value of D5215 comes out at 0.02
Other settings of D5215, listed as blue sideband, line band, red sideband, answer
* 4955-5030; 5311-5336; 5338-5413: 0.01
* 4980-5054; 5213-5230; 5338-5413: 0.02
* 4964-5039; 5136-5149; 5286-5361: 0.00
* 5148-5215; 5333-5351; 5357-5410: 0.01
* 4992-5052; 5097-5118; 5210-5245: -0.01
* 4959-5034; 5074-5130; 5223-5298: -0.01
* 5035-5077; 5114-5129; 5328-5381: -0.01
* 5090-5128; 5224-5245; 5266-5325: -0.01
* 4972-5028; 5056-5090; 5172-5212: -0.03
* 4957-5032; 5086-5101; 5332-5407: -0.02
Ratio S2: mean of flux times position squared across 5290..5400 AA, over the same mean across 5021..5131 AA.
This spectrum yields 1.0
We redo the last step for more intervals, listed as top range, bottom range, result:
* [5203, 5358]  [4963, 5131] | 1.05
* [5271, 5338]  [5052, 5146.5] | 1.03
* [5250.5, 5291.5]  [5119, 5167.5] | 1.02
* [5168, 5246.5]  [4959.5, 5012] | 1.04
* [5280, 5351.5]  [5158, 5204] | 1.05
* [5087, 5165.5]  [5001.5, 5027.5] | 1.05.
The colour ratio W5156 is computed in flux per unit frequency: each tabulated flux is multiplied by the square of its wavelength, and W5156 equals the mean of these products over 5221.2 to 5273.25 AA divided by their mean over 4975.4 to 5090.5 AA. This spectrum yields 1.05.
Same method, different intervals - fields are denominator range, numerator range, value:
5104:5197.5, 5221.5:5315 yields 1.04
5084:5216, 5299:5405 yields 1.05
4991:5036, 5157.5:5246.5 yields 1.04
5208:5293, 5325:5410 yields 1.02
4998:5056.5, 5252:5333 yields 1.06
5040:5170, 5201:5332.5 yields 1.03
